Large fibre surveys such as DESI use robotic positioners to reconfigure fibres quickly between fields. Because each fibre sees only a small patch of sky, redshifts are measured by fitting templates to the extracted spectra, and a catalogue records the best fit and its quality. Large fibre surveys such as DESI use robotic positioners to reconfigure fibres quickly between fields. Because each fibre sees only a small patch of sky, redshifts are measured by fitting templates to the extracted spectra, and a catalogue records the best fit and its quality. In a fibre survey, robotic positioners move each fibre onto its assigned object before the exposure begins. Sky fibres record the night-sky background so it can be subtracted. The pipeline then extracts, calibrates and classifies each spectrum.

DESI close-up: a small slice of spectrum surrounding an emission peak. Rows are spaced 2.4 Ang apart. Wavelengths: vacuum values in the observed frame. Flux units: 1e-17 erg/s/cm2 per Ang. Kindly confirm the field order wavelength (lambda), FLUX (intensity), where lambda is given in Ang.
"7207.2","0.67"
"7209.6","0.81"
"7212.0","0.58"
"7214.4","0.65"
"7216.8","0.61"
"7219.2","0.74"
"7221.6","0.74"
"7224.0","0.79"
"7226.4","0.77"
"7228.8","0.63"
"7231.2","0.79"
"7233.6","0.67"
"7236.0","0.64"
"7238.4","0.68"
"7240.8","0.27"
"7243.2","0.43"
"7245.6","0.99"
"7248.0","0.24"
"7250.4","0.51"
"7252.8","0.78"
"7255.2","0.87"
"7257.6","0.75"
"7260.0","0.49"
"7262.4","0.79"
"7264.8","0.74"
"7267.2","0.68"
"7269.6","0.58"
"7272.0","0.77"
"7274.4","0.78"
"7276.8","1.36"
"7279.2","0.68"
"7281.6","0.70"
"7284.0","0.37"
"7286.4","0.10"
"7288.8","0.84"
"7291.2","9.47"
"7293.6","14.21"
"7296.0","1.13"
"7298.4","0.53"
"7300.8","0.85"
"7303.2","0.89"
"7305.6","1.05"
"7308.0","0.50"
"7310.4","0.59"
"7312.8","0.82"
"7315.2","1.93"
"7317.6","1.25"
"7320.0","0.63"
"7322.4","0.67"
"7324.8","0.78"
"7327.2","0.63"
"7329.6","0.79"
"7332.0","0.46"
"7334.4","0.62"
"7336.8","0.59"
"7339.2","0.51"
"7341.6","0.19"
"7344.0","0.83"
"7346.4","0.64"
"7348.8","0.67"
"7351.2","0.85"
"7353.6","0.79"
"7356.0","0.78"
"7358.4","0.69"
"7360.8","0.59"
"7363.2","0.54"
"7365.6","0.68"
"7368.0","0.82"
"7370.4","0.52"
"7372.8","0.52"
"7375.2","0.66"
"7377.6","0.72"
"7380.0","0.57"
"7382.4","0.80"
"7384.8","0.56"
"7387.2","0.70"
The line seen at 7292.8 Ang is H-alpha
